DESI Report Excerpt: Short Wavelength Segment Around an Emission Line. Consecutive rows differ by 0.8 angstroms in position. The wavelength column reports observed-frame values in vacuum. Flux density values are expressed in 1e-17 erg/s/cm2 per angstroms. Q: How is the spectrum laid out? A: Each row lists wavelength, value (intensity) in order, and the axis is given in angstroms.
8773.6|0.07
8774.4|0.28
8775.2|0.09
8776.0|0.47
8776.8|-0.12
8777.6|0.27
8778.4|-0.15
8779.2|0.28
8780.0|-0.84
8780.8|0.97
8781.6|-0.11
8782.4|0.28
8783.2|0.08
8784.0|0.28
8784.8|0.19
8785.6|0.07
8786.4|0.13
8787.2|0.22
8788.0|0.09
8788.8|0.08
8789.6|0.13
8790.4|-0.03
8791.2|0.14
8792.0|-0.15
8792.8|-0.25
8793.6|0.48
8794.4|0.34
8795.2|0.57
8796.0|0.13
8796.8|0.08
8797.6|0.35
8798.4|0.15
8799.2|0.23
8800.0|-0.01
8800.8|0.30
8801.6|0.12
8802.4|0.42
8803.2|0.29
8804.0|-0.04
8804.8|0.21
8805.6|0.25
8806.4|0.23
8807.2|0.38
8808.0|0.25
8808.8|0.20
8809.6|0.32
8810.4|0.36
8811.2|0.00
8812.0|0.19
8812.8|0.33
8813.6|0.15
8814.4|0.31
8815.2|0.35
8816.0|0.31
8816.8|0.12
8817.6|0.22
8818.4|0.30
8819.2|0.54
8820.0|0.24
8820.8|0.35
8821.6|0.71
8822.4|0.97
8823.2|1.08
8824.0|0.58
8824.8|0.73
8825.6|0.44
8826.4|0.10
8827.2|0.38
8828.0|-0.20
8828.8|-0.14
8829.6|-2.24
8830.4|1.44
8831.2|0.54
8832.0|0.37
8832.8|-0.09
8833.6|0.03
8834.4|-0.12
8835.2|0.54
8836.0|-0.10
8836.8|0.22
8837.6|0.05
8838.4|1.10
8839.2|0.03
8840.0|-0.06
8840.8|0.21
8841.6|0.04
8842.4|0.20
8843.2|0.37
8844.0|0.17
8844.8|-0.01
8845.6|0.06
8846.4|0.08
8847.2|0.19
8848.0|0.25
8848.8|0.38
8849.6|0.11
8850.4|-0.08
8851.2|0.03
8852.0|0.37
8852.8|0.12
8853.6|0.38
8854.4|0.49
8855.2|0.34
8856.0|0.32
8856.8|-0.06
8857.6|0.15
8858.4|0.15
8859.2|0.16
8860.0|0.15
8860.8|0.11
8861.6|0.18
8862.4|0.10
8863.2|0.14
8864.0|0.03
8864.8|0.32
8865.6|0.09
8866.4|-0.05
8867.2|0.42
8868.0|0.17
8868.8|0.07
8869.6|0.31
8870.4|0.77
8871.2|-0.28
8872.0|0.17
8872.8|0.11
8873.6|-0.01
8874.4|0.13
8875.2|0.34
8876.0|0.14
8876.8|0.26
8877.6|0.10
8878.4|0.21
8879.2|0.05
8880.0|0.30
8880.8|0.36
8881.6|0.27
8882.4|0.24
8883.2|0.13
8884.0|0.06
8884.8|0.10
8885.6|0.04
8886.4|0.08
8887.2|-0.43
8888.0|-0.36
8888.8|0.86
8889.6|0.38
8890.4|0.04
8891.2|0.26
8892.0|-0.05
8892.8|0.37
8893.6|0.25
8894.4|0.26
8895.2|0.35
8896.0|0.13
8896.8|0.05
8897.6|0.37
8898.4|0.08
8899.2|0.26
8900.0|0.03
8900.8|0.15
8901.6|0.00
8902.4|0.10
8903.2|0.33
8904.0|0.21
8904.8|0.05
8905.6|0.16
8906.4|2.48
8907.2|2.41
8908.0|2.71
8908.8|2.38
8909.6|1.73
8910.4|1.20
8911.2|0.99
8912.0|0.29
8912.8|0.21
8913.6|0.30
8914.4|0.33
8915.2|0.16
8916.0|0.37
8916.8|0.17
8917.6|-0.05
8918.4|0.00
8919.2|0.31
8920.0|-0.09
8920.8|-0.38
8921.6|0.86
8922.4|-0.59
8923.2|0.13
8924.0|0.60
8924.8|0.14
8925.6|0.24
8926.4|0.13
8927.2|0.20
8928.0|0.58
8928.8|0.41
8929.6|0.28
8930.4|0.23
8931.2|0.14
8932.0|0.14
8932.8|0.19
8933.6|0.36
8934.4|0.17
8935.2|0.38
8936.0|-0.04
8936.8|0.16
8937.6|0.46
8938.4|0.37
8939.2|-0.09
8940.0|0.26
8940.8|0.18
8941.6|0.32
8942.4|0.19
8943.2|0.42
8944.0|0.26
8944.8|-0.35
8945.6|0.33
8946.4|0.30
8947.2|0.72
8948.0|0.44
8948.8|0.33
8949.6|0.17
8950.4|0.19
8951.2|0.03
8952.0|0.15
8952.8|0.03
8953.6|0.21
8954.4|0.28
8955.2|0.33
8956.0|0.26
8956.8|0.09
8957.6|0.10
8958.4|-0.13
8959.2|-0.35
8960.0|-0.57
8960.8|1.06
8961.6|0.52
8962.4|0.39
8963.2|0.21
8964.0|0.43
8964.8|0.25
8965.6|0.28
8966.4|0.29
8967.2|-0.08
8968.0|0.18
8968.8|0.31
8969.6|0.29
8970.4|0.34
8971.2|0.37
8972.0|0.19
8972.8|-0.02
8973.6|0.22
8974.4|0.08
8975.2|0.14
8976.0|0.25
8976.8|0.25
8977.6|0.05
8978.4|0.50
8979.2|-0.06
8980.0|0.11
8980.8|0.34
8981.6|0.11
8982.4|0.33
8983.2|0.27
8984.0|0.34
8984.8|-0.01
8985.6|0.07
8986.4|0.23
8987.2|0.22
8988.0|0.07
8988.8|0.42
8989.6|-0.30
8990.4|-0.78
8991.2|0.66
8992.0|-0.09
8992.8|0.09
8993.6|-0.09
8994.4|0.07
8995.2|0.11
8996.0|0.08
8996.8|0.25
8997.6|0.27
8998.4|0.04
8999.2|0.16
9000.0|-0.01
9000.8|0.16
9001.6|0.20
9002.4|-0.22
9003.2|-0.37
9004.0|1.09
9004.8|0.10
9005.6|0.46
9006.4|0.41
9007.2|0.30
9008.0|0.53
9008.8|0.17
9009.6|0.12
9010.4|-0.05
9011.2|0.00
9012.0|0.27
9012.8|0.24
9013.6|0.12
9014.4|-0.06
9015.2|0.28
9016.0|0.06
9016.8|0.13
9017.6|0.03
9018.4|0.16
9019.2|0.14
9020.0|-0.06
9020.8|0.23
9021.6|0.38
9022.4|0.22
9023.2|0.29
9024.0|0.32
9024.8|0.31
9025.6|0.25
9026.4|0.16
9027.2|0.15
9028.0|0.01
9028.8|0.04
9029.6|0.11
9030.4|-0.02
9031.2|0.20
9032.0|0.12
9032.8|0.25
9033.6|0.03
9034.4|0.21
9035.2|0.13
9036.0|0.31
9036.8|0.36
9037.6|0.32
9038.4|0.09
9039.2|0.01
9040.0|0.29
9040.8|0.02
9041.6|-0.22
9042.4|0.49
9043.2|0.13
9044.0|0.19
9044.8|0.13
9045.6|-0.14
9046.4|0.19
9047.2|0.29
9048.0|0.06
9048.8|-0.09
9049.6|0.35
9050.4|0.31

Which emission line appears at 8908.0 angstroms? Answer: [O III] 5007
